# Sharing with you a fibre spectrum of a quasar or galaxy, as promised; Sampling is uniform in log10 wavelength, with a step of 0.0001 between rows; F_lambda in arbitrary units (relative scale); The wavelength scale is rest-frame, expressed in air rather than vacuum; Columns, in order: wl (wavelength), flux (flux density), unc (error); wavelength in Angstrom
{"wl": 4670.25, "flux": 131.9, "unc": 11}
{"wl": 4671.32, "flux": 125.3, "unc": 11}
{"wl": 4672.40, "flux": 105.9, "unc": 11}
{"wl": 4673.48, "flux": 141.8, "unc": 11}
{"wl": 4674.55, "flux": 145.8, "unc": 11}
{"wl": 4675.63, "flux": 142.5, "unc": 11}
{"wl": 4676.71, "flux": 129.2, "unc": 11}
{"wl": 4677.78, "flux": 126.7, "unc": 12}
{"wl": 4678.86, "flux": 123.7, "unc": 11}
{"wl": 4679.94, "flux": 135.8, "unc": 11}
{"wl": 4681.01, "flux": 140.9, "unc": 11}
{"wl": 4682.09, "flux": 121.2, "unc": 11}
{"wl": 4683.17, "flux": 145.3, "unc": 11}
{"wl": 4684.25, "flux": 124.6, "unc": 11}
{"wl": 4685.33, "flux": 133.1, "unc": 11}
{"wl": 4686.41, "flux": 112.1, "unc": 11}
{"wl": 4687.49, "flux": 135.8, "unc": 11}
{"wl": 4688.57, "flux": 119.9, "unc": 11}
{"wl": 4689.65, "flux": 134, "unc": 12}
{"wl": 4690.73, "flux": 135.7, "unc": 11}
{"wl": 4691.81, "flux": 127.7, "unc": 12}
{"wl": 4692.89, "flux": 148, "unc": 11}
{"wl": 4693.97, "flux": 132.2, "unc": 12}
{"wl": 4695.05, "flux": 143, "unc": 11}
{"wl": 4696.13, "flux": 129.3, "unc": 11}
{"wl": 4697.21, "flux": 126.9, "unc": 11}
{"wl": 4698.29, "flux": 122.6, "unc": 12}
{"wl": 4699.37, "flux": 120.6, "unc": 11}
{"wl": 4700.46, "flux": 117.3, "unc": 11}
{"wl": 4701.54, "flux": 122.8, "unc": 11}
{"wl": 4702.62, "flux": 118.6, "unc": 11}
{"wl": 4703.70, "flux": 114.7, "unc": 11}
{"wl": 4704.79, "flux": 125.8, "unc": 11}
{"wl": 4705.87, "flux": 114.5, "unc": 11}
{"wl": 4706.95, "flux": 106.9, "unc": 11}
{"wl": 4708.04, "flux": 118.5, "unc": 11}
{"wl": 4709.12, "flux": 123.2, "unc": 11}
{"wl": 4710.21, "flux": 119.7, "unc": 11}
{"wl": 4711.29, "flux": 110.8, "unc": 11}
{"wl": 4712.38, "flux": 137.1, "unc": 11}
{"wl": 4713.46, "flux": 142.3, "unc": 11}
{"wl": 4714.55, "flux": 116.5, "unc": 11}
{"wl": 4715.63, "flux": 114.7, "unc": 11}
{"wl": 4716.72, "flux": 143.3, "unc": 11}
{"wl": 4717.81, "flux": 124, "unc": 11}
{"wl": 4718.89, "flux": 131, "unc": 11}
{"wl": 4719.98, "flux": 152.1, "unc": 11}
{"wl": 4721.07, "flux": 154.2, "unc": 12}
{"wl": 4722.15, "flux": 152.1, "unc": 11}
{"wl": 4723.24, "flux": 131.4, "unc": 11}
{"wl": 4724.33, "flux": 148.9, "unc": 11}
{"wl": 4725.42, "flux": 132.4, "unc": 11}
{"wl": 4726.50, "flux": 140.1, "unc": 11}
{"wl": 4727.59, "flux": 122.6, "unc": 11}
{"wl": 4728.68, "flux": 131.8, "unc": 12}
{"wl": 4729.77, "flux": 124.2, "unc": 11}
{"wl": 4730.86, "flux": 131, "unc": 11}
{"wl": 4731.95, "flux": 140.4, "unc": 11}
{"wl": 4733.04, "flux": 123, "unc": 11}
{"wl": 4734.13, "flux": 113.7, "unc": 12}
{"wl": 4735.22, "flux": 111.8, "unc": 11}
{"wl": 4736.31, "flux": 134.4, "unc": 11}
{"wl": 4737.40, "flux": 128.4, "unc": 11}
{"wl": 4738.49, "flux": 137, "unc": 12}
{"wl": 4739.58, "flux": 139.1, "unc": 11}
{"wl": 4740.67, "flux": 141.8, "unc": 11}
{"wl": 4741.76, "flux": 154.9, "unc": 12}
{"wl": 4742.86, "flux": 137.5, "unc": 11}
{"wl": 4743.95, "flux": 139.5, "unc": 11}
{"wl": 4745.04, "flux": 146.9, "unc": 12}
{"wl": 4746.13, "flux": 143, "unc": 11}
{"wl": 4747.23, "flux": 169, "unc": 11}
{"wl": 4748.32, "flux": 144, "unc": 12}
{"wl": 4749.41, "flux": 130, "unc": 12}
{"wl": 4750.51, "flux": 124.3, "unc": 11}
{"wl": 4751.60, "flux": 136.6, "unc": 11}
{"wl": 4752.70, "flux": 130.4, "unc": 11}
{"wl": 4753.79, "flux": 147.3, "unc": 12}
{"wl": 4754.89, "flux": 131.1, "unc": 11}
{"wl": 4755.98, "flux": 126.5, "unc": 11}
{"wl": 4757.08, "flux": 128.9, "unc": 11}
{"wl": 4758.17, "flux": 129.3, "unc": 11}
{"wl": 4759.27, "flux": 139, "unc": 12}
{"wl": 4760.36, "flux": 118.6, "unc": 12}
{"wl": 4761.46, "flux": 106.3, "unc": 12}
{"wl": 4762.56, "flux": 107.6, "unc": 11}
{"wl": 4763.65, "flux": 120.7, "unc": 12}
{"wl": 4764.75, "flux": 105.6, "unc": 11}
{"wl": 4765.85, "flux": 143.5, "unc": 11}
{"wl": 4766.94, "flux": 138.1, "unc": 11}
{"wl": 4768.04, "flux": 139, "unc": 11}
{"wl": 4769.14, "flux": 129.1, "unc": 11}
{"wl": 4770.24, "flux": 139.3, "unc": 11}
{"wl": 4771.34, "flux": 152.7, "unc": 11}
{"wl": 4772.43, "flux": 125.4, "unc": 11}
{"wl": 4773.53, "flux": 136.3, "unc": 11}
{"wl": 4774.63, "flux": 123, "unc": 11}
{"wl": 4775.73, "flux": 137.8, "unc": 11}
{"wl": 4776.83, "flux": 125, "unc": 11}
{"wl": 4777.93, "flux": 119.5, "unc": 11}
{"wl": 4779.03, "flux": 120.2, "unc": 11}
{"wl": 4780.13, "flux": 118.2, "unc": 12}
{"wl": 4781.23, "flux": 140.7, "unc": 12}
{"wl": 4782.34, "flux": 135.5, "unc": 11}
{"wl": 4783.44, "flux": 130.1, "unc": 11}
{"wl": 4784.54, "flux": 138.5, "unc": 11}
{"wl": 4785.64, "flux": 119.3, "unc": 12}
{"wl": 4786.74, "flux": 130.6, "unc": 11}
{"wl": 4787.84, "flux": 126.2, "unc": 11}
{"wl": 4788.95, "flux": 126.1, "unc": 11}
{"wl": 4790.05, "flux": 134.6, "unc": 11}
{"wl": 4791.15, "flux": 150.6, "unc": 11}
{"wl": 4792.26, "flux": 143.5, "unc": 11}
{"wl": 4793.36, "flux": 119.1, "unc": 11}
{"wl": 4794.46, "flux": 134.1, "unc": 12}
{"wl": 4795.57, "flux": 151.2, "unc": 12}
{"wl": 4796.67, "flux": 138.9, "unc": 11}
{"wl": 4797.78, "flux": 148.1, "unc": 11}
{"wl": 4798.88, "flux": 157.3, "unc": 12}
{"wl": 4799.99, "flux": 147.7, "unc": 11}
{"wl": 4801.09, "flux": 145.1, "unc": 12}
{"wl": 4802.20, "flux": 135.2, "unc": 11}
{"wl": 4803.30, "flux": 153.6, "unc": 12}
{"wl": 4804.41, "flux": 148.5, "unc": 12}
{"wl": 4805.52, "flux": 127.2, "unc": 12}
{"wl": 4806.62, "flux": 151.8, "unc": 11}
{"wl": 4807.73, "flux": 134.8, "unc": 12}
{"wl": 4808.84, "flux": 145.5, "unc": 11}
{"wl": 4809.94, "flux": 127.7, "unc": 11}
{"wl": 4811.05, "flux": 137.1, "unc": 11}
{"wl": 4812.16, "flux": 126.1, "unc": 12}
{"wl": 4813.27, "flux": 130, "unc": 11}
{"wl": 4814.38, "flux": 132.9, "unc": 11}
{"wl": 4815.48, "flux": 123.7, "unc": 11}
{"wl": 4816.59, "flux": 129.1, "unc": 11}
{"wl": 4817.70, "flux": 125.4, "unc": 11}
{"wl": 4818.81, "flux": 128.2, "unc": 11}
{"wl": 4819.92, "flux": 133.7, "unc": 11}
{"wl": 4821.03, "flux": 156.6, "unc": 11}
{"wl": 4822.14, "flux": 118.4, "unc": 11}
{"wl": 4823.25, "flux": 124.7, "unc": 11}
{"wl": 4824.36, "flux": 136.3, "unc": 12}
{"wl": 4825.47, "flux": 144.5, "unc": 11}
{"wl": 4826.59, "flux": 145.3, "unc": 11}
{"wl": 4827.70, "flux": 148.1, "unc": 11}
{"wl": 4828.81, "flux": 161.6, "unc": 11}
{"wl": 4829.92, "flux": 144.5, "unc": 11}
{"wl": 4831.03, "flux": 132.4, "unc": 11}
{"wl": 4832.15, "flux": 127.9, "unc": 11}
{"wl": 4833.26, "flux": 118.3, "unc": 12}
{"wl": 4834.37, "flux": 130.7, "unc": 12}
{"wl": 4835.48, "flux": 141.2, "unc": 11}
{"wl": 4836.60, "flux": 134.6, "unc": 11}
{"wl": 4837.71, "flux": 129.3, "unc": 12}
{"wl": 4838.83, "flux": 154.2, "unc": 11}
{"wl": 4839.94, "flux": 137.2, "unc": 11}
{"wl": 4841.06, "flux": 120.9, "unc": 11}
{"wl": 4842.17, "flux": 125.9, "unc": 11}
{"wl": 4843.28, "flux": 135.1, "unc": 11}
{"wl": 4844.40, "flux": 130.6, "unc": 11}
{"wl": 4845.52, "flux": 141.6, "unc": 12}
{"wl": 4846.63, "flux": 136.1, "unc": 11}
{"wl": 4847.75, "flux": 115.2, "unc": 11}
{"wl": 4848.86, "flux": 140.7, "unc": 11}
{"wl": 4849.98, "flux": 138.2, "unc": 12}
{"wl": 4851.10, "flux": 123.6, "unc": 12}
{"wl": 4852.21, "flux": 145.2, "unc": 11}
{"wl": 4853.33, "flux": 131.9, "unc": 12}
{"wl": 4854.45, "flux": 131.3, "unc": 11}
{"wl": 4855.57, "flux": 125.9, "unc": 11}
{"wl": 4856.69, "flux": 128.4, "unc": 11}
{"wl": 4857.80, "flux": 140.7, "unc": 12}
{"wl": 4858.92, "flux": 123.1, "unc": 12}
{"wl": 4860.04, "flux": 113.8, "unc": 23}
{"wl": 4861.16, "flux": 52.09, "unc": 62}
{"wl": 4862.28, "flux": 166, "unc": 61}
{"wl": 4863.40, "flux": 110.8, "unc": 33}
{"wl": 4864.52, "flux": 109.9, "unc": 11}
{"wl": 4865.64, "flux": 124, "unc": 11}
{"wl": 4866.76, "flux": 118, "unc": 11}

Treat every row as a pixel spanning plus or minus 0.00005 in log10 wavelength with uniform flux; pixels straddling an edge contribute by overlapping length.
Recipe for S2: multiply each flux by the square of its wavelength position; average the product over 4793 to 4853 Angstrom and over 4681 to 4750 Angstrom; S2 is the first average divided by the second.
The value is 1.09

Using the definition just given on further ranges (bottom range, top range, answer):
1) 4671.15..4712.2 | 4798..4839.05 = 1.14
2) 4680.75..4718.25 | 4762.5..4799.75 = 1.09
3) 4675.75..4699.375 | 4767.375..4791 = 1.04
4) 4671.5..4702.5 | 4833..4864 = 1.07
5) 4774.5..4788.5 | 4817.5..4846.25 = 1.08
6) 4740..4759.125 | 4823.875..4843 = 1.02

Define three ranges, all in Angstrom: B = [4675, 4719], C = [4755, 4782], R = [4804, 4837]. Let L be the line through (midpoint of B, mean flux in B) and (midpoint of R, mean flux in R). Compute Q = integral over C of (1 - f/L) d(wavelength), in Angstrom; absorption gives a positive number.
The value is 0.8 Angstrom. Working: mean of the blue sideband 127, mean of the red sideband 136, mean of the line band 128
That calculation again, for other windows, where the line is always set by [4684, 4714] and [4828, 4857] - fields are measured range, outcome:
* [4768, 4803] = -1.1 Angstrom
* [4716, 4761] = -2.7 Angstrom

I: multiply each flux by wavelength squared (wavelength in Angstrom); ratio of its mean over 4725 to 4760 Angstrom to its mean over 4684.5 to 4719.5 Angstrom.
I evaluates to 1.09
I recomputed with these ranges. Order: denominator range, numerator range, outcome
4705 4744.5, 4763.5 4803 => 1.05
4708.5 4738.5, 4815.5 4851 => 1.08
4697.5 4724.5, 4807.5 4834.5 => 1.11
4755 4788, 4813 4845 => 1.07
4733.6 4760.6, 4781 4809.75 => 1.05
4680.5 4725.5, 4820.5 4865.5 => 1.08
